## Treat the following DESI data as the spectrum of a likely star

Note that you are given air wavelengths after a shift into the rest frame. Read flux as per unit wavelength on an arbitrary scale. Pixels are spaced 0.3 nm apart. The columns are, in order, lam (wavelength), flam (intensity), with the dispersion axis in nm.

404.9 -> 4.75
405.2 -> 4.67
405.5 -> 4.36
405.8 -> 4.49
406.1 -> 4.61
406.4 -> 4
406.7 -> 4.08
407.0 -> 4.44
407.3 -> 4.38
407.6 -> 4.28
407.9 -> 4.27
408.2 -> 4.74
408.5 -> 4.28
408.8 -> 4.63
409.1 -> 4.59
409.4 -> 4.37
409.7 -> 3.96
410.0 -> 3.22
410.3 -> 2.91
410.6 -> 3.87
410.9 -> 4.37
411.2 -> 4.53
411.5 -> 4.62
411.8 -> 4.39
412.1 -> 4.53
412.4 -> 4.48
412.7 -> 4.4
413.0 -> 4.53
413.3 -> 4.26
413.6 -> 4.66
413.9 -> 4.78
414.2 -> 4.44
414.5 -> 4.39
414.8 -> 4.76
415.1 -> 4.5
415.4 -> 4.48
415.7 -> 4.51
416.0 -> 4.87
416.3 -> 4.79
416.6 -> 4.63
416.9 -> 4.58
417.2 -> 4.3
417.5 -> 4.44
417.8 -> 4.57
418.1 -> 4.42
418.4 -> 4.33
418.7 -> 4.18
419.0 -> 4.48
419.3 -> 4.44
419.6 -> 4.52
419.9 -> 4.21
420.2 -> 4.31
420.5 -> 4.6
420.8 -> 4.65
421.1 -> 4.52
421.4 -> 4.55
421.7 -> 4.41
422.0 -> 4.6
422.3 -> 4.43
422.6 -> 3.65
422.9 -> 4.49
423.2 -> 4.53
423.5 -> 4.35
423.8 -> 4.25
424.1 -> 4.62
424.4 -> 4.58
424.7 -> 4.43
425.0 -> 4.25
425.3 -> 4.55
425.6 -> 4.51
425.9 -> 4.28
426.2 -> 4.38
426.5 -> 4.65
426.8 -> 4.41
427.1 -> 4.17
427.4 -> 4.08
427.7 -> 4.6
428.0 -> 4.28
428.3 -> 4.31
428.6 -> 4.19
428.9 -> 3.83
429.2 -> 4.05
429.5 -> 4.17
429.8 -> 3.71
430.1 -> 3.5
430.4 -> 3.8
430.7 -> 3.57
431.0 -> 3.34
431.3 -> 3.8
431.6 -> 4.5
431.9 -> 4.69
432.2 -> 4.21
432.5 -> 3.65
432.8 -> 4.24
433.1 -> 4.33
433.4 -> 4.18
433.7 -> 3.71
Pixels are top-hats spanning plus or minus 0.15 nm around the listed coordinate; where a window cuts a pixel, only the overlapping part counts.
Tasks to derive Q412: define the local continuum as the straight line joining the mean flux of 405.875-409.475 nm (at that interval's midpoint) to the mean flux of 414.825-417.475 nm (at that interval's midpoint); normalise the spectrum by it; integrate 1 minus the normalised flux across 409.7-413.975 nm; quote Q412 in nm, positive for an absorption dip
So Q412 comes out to 0.24 nm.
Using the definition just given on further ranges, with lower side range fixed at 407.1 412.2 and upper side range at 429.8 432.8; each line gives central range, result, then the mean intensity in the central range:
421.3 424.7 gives -0.32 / 4.4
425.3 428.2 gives -0.30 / 4.38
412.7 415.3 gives -0.23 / 4.53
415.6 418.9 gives -0.32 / 4.51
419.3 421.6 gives -0.23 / 4.48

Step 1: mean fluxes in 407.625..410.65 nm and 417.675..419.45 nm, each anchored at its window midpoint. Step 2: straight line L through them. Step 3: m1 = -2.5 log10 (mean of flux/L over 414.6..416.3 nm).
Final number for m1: -0.08 mag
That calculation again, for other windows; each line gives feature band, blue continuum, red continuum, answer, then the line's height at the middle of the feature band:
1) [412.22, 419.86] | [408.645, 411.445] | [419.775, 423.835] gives -0.07 mag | 4.24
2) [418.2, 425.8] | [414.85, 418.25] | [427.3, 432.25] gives -0.02 mag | 4.34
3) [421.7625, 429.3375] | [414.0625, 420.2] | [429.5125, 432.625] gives -0.05 mag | 4.13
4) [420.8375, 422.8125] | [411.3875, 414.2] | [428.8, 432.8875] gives -0.04 mag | 4.22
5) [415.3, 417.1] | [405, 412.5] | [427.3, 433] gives -0.11 mag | 4.2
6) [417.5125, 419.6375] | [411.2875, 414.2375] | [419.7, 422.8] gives 0.00 mag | 4.43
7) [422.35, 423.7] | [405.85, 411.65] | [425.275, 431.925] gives -0.03 mag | 4.16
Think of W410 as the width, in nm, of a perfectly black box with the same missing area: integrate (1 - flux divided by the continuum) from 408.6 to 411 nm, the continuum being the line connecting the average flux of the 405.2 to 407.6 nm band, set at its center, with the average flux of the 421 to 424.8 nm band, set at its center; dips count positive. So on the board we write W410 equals 0.21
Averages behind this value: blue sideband 4.35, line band 3.99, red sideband 4.41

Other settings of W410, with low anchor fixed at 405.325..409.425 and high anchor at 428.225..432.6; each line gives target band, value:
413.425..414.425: -0.08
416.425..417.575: -0.08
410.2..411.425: 0.09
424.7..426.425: -0.15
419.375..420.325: -0.05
